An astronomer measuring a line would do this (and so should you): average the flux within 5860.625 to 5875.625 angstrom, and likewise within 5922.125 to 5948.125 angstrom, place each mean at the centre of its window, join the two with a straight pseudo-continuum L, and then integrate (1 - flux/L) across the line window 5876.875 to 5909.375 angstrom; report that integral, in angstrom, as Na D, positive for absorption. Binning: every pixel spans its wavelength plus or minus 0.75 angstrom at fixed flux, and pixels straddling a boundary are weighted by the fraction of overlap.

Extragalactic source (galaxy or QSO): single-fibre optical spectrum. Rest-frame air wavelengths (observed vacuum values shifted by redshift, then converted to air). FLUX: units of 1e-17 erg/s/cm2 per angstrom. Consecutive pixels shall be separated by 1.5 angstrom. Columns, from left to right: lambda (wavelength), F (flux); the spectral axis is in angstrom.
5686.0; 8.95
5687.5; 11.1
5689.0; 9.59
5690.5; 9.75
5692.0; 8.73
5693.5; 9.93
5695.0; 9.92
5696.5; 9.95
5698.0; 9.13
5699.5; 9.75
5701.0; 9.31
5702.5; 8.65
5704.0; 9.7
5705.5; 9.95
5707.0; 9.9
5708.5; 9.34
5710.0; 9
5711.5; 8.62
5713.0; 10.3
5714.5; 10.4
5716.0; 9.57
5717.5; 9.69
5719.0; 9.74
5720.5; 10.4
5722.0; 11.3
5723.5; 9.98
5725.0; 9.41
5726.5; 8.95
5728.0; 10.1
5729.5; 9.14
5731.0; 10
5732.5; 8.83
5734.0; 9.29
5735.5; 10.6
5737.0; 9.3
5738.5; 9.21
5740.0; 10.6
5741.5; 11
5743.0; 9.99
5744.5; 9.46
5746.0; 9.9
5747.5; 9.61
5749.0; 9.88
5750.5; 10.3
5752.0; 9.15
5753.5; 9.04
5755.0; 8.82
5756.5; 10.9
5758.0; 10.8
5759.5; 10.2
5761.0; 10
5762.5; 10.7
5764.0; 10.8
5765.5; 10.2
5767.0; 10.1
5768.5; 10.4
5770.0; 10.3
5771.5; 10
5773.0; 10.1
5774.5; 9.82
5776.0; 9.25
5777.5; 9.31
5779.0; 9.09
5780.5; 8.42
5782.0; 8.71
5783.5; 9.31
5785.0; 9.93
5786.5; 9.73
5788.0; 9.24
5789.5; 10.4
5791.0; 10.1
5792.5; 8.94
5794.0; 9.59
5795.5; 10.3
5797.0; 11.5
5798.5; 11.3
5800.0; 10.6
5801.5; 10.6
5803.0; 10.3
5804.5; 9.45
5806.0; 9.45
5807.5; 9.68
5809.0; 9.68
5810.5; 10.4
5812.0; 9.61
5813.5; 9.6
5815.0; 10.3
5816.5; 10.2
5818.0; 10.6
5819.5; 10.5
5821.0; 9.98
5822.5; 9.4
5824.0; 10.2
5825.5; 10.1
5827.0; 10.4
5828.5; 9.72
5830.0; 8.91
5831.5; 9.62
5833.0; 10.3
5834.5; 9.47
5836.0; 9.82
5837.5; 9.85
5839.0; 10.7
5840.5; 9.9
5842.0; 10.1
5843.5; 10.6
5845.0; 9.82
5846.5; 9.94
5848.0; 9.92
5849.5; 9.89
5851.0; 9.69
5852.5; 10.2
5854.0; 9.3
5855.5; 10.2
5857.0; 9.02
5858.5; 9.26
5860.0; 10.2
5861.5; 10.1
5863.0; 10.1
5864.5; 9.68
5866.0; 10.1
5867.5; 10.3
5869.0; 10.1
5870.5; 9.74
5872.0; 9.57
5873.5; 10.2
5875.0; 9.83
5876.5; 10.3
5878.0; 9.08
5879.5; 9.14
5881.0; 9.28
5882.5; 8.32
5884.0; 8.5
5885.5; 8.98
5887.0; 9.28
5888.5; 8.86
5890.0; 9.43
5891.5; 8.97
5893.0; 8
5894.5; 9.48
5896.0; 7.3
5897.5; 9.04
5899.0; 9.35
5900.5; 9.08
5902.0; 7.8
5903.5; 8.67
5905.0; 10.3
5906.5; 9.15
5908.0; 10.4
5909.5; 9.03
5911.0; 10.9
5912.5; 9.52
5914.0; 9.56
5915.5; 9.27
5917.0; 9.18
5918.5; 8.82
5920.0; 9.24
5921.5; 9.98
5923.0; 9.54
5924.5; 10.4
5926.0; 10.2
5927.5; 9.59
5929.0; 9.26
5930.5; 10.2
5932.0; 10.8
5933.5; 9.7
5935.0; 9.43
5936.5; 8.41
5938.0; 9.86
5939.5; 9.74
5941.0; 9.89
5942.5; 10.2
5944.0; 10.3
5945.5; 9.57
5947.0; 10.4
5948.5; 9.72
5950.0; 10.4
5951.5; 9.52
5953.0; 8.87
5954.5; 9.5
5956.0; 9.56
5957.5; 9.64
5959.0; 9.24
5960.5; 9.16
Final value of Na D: 3.1 angstrom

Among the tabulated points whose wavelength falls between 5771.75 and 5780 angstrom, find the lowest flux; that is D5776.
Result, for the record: 9.09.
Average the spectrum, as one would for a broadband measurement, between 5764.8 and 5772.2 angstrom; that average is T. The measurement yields 10.2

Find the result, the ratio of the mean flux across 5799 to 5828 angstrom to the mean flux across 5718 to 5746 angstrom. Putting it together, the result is 1.0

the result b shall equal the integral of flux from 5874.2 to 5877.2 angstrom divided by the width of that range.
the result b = 10.1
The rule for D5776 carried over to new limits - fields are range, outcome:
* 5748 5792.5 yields 8.42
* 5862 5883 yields 8.32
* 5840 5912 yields 7.3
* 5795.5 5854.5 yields 8.91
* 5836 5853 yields 9.69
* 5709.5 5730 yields 8.62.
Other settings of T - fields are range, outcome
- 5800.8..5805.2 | 10.1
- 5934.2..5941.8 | 9.47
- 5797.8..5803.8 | 10.7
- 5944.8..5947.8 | 9.99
